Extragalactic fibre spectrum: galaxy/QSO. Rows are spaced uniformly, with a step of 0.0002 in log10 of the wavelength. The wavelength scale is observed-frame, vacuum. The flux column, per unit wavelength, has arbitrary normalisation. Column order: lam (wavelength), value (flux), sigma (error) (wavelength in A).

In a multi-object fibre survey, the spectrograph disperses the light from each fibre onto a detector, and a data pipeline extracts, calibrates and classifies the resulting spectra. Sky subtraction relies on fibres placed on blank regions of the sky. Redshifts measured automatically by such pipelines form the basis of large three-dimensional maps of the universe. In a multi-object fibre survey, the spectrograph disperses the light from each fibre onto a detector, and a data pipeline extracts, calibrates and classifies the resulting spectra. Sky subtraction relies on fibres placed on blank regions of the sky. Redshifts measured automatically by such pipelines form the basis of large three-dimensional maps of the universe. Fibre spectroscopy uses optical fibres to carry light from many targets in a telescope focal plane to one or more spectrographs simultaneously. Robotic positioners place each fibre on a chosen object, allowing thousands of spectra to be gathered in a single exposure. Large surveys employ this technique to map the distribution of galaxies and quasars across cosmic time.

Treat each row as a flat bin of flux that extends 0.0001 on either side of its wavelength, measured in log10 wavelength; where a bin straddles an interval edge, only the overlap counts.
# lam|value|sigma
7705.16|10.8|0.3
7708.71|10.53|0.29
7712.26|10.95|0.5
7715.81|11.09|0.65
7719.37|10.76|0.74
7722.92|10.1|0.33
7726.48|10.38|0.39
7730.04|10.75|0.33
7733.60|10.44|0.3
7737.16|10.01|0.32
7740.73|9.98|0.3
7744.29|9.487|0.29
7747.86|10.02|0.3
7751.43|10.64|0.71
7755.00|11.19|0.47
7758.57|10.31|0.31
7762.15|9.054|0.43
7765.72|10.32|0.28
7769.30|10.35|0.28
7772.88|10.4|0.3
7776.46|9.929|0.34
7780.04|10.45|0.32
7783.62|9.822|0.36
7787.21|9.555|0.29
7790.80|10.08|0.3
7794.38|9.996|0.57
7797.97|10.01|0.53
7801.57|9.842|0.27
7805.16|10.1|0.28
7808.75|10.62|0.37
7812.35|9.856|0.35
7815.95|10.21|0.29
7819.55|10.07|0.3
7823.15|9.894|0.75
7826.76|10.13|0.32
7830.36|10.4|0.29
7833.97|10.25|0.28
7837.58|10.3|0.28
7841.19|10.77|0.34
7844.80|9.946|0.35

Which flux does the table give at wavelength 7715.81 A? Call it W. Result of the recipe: 11.09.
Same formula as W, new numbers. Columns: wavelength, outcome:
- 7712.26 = 10.95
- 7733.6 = 10.44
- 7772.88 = 10.4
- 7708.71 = 10.53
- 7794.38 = 9.996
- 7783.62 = 9.822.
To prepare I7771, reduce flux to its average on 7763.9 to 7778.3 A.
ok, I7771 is 10.2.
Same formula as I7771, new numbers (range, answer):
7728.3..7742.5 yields 10.3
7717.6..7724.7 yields 10.4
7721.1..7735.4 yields 10.4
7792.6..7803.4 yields 9.95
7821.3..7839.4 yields 10.2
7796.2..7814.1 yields 10.1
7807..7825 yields 10.1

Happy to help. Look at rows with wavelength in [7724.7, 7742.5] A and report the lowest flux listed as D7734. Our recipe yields 9.98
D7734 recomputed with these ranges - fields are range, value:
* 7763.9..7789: 9.555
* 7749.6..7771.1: 9.054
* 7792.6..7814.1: 9.842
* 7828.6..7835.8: 10.25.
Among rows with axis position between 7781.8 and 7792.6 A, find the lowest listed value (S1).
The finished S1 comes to 9.555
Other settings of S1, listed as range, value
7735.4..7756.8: 9.487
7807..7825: 9.856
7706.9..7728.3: 10.1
